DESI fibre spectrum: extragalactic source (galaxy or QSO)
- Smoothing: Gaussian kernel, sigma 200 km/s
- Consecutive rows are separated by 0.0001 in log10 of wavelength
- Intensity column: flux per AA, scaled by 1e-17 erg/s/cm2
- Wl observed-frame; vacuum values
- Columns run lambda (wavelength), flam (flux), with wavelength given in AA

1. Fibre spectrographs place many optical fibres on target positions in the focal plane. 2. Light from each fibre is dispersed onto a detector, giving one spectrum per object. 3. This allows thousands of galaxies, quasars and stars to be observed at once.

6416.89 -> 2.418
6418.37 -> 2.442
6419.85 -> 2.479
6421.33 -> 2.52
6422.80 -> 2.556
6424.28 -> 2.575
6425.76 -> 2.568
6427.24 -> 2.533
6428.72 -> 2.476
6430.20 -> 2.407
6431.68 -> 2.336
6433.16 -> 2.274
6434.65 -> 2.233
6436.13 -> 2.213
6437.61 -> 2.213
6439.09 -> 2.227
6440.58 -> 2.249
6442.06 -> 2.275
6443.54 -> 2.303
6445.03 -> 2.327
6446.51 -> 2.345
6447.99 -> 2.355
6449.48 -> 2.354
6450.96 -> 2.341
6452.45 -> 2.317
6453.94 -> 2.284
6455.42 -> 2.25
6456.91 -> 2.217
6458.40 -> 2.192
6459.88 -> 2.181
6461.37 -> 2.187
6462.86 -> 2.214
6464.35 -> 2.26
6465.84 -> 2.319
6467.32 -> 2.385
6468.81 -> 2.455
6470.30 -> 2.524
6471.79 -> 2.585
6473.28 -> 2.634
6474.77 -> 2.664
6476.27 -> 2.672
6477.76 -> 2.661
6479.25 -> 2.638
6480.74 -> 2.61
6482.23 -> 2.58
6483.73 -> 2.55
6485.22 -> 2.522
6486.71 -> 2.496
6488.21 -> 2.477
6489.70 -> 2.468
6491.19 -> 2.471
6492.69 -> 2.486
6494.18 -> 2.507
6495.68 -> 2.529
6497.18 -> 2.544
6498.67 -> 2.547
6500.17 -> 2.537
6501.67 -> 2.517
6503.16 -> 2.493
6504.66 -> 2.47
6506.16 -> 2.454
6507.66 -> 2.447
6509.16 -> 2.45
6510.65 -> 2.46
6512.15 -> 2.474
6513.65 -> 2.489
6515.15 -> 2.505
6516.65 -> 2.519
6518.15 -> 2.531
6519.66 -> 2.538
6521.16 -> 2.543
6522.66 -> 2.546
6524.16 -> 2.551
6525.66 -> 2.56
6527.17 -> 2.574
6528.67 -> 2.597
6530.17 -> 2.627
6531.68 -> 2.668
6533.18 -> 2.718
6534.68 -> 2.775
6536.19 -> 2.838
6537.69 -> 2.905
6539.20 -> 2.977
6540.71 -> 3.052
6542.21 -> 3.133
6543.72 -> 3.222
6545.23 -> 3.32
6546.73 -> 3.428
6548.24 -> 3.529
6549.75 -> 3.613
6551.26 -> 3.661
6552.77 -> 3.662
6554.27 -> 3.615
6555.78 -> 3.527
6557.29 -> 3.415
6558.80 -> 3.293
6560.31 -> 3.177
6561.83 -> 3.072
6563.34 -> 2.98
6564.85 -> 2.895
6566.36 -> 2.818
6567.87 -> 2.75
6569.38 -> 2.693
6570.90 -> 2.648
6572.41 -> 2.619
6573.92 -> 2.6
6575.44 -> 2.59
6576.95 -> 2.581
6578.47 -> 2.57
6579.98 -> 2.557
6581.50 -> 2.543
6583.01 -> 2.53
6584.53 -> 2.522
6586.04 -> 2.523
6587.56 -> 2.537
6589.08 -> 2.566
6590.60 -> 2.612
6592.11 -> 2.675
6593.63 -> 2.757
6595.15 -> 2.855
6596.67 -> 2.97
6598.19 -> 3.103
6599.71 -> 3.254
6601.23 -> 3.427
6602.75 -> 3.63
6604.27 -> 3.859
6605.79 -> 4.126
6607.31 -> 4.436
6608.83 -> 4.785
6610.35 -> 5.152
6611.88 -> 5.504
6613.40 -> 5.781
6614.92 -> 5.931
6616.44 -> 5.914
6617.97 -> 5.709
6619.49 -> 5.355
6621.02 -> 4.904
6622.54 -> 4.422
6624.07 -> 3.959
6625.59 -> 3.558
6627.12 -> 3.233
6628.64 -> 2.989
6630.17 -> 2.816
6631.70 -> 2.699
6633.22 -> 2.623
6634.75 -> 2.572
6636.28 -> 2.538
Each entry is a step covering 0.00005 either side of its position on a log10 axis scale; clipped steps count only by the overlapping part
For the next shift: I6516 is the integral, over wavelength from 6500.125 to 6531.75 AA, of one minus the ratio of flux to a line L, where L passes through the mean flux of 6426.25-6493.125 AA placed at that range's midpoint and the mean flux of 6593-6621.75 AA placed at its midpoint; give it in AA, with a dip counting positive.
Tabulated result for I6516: 6.4 AA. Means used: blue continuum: 2.4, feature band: 2.52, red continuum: 4.4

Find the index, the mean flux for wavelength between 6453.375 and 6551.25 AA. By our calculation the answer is 2.61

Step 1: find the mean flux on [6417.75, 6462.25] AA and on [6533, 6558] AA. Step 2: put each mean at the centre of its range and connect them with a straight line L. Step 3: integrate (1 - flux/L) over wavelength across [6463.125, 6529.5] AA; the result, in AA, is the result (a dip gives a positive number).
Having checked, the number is 7.29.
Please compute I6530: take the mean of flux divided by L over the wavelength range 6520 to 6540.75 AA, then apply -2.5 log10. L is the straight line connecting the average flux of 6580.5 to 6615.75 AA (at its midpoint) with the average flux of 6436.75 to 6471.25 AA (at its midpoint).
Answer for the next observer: 0.11 mag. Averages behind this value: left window 2.3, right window 3.57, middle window 2.69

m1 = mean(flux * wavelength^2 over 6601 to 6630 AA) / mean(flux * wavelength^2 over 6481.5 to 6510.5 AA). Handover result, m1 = 1.9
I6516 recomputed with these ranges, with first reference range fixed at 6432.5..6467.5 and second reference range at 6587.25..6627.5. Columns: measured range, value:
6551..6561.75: 0.11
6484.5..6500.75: 1.46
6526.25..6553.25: 1.94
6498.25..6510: 1.62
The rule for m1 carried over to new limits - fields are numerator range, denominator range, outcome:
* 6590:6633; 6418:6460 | 1.80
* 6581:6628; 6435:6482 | 1.70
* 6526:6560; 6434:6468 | 1.42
